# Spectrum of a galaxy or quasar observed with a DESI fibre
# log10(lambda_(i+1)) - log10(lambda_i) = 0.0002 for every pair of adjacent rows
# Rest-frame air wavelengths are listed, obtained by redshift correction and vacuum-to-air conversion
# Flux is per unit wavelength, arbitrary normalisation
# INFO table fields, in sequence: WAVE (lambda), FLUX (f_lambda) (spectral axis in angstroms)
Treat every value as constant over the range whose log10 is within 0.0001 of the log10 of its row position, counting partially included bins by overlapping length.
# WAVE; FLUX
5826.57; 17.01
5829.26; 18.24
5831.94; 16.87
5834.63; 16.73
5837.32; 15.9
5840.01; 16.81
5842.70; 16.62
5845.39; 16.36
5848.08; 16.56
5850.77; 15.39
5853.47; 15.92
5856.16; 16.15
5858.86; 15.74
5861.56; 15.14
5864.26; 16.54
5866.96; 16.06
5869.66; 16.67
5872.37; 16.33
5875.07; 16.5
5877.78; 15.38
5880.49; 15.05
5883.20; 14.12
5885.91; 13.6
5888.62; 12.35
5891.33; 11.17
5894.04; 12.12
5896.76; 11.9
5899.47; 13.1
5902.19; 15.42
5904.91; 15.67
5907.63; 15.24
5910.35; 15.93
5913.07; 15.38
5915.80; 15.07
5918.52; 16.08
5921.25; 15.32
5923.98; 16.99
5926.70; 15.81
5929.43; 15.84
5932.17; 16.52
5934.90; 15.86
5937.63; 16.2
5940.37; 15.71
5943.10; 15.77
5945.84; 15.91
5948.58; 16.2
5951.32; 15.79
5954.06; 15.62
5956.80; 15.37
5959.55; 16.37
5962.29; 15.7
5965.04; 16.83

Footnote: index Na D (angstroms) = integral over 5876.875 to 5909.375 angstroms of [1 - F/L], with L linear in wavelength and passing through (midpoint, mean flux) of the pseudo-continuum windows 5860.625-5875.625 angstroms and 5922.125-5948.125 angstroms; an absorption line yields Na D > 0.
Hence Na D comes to 4.8 angstroms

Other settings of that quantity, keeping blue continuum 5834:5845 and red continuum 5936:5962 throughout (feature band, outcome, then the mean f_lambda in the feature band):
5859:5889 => 1.7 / 15.4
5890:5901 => 2.8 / 12.1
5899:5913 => 0.8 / 15.2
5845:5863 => 0.6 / 15.9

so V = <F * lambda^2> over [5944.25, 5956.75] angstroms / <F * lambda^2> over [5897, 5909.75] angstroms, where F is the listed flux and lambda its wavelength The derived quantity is 1.1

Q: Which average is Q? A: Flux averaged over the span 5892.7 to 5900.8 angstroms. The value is 12.4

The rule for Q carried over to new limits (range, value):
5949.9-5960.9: 15.8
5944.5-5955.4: 15.9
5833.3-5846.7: 16.5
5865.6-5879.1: 16.2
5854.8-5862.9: 15.7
